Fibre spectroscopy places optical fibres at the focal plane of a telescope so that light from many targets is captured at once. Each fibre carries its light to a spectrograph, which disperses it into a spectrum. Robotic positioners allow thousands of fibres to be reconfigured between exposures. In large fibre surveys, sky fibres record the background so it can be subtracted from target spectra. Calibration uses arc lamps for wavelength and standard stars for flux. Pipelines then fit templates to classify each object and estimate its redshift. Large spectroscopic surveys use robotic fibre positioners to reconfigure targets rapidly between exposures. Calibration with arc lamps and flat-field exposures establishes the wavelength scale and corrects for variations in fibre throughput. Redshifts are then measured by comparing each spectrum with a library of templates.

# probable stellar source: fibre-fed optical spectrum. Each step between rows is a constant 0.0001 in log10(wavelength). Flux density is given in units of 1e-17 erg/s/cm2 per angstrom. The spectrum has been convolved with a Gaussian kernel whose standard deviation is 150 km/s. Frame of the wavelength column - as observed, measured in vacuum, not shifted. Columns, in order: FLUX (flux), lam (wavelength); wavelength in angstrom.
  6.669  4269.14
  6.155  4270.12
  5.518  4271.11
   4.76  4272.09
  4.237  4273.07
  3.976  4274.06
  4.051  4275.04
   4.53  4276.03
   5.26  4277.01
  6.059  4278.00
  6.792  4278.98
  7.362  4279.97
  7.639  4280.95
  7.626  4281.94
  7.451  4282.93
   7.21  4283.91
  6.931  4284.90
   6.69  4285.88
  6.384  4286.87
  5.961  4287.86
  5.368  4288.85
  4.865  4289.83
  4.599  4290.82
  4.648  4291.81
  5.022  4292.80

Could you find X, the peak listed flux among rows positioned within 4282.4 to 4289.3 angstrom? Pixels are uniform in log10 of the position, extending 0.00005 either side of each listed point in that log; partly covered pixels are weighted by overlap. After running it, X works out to 7.451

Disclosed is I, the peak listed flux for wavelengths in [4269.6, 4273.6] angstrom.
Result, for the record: 6.155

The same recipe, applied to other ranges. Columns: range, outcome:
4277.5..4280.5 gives 7.362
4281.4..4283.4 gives 7.626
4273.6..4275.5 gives 4.051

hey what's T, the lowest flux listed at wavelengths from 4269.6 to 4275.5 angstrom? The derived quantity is 3.976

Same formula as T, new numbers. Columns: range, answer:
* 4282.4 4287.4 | 6.384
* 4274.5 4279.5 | 4.051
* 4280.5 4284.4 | 7.21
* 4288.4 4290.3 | 4.865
